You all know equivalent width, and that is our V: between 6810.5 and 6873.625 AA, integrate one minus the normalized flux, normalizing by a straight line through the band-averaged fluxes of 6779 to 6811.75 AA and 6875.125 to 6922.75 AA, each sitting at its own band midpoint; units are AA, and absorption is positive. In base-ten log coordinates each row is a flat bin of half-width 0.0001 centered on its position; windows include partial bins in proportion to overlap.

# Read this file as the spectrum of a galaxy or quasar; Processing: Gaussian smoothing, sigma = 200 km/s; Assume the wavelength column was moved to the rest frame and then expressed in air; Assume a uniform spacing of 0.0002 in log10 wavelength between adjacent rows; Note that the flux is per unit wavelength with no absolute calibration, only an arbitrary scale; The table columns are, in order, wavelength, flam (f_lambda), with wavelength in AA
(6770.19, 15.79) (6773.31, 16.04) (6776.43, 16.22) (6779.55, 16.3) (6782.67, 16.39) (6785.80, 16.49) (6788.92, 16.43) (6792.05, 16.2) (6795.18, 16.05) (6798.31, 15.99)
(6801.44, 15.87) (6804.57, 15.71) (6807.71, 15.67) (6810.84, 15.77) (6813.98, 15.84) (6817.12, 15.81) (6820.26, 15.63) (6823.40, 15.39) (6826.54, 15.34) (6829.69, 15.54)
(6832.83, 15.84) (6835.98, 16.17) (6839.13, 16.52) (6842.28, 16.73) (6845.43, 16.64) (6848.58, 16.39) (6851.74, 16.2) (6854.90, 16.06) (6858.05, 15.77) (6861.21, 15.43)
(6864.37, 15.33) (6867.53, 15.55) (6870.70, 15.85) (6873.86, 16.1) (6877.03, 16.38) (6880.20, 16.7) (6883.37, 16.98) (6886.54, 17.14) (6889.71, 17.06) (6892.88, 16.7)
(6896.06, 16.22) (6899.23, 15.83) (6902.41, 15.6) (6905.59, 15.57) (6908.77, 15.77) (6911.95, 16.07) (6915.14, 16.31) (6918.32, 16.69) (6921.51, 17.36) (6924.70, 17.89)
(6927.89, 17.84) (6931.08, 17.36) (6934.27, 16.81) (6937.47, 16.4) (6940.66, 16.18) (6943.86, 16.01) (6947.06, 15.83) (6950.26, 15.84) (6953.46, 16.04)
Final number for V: 1.3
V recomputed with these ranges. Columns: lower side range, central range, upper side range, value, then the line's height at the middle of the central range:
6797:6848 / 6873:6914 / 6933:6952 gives -0.66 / 16.1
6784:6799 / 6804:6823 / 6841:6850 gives 0.77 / 16.4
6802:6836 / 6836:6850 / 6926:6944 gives -0.53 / 15.9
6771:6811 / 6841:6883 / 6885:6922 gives 0.35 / 16.2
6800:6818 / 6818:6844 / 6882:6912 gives 0.02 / 15.9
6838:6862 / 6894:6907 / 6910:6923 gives 0.52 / 16.5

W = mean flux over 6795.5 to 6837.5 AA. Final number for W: 15.7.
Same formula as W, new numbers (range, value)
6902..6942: 16.6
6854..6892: 16.2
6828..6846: 16.2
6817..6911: 16.1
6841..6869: 16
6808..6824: 15.7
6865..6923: 16.3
